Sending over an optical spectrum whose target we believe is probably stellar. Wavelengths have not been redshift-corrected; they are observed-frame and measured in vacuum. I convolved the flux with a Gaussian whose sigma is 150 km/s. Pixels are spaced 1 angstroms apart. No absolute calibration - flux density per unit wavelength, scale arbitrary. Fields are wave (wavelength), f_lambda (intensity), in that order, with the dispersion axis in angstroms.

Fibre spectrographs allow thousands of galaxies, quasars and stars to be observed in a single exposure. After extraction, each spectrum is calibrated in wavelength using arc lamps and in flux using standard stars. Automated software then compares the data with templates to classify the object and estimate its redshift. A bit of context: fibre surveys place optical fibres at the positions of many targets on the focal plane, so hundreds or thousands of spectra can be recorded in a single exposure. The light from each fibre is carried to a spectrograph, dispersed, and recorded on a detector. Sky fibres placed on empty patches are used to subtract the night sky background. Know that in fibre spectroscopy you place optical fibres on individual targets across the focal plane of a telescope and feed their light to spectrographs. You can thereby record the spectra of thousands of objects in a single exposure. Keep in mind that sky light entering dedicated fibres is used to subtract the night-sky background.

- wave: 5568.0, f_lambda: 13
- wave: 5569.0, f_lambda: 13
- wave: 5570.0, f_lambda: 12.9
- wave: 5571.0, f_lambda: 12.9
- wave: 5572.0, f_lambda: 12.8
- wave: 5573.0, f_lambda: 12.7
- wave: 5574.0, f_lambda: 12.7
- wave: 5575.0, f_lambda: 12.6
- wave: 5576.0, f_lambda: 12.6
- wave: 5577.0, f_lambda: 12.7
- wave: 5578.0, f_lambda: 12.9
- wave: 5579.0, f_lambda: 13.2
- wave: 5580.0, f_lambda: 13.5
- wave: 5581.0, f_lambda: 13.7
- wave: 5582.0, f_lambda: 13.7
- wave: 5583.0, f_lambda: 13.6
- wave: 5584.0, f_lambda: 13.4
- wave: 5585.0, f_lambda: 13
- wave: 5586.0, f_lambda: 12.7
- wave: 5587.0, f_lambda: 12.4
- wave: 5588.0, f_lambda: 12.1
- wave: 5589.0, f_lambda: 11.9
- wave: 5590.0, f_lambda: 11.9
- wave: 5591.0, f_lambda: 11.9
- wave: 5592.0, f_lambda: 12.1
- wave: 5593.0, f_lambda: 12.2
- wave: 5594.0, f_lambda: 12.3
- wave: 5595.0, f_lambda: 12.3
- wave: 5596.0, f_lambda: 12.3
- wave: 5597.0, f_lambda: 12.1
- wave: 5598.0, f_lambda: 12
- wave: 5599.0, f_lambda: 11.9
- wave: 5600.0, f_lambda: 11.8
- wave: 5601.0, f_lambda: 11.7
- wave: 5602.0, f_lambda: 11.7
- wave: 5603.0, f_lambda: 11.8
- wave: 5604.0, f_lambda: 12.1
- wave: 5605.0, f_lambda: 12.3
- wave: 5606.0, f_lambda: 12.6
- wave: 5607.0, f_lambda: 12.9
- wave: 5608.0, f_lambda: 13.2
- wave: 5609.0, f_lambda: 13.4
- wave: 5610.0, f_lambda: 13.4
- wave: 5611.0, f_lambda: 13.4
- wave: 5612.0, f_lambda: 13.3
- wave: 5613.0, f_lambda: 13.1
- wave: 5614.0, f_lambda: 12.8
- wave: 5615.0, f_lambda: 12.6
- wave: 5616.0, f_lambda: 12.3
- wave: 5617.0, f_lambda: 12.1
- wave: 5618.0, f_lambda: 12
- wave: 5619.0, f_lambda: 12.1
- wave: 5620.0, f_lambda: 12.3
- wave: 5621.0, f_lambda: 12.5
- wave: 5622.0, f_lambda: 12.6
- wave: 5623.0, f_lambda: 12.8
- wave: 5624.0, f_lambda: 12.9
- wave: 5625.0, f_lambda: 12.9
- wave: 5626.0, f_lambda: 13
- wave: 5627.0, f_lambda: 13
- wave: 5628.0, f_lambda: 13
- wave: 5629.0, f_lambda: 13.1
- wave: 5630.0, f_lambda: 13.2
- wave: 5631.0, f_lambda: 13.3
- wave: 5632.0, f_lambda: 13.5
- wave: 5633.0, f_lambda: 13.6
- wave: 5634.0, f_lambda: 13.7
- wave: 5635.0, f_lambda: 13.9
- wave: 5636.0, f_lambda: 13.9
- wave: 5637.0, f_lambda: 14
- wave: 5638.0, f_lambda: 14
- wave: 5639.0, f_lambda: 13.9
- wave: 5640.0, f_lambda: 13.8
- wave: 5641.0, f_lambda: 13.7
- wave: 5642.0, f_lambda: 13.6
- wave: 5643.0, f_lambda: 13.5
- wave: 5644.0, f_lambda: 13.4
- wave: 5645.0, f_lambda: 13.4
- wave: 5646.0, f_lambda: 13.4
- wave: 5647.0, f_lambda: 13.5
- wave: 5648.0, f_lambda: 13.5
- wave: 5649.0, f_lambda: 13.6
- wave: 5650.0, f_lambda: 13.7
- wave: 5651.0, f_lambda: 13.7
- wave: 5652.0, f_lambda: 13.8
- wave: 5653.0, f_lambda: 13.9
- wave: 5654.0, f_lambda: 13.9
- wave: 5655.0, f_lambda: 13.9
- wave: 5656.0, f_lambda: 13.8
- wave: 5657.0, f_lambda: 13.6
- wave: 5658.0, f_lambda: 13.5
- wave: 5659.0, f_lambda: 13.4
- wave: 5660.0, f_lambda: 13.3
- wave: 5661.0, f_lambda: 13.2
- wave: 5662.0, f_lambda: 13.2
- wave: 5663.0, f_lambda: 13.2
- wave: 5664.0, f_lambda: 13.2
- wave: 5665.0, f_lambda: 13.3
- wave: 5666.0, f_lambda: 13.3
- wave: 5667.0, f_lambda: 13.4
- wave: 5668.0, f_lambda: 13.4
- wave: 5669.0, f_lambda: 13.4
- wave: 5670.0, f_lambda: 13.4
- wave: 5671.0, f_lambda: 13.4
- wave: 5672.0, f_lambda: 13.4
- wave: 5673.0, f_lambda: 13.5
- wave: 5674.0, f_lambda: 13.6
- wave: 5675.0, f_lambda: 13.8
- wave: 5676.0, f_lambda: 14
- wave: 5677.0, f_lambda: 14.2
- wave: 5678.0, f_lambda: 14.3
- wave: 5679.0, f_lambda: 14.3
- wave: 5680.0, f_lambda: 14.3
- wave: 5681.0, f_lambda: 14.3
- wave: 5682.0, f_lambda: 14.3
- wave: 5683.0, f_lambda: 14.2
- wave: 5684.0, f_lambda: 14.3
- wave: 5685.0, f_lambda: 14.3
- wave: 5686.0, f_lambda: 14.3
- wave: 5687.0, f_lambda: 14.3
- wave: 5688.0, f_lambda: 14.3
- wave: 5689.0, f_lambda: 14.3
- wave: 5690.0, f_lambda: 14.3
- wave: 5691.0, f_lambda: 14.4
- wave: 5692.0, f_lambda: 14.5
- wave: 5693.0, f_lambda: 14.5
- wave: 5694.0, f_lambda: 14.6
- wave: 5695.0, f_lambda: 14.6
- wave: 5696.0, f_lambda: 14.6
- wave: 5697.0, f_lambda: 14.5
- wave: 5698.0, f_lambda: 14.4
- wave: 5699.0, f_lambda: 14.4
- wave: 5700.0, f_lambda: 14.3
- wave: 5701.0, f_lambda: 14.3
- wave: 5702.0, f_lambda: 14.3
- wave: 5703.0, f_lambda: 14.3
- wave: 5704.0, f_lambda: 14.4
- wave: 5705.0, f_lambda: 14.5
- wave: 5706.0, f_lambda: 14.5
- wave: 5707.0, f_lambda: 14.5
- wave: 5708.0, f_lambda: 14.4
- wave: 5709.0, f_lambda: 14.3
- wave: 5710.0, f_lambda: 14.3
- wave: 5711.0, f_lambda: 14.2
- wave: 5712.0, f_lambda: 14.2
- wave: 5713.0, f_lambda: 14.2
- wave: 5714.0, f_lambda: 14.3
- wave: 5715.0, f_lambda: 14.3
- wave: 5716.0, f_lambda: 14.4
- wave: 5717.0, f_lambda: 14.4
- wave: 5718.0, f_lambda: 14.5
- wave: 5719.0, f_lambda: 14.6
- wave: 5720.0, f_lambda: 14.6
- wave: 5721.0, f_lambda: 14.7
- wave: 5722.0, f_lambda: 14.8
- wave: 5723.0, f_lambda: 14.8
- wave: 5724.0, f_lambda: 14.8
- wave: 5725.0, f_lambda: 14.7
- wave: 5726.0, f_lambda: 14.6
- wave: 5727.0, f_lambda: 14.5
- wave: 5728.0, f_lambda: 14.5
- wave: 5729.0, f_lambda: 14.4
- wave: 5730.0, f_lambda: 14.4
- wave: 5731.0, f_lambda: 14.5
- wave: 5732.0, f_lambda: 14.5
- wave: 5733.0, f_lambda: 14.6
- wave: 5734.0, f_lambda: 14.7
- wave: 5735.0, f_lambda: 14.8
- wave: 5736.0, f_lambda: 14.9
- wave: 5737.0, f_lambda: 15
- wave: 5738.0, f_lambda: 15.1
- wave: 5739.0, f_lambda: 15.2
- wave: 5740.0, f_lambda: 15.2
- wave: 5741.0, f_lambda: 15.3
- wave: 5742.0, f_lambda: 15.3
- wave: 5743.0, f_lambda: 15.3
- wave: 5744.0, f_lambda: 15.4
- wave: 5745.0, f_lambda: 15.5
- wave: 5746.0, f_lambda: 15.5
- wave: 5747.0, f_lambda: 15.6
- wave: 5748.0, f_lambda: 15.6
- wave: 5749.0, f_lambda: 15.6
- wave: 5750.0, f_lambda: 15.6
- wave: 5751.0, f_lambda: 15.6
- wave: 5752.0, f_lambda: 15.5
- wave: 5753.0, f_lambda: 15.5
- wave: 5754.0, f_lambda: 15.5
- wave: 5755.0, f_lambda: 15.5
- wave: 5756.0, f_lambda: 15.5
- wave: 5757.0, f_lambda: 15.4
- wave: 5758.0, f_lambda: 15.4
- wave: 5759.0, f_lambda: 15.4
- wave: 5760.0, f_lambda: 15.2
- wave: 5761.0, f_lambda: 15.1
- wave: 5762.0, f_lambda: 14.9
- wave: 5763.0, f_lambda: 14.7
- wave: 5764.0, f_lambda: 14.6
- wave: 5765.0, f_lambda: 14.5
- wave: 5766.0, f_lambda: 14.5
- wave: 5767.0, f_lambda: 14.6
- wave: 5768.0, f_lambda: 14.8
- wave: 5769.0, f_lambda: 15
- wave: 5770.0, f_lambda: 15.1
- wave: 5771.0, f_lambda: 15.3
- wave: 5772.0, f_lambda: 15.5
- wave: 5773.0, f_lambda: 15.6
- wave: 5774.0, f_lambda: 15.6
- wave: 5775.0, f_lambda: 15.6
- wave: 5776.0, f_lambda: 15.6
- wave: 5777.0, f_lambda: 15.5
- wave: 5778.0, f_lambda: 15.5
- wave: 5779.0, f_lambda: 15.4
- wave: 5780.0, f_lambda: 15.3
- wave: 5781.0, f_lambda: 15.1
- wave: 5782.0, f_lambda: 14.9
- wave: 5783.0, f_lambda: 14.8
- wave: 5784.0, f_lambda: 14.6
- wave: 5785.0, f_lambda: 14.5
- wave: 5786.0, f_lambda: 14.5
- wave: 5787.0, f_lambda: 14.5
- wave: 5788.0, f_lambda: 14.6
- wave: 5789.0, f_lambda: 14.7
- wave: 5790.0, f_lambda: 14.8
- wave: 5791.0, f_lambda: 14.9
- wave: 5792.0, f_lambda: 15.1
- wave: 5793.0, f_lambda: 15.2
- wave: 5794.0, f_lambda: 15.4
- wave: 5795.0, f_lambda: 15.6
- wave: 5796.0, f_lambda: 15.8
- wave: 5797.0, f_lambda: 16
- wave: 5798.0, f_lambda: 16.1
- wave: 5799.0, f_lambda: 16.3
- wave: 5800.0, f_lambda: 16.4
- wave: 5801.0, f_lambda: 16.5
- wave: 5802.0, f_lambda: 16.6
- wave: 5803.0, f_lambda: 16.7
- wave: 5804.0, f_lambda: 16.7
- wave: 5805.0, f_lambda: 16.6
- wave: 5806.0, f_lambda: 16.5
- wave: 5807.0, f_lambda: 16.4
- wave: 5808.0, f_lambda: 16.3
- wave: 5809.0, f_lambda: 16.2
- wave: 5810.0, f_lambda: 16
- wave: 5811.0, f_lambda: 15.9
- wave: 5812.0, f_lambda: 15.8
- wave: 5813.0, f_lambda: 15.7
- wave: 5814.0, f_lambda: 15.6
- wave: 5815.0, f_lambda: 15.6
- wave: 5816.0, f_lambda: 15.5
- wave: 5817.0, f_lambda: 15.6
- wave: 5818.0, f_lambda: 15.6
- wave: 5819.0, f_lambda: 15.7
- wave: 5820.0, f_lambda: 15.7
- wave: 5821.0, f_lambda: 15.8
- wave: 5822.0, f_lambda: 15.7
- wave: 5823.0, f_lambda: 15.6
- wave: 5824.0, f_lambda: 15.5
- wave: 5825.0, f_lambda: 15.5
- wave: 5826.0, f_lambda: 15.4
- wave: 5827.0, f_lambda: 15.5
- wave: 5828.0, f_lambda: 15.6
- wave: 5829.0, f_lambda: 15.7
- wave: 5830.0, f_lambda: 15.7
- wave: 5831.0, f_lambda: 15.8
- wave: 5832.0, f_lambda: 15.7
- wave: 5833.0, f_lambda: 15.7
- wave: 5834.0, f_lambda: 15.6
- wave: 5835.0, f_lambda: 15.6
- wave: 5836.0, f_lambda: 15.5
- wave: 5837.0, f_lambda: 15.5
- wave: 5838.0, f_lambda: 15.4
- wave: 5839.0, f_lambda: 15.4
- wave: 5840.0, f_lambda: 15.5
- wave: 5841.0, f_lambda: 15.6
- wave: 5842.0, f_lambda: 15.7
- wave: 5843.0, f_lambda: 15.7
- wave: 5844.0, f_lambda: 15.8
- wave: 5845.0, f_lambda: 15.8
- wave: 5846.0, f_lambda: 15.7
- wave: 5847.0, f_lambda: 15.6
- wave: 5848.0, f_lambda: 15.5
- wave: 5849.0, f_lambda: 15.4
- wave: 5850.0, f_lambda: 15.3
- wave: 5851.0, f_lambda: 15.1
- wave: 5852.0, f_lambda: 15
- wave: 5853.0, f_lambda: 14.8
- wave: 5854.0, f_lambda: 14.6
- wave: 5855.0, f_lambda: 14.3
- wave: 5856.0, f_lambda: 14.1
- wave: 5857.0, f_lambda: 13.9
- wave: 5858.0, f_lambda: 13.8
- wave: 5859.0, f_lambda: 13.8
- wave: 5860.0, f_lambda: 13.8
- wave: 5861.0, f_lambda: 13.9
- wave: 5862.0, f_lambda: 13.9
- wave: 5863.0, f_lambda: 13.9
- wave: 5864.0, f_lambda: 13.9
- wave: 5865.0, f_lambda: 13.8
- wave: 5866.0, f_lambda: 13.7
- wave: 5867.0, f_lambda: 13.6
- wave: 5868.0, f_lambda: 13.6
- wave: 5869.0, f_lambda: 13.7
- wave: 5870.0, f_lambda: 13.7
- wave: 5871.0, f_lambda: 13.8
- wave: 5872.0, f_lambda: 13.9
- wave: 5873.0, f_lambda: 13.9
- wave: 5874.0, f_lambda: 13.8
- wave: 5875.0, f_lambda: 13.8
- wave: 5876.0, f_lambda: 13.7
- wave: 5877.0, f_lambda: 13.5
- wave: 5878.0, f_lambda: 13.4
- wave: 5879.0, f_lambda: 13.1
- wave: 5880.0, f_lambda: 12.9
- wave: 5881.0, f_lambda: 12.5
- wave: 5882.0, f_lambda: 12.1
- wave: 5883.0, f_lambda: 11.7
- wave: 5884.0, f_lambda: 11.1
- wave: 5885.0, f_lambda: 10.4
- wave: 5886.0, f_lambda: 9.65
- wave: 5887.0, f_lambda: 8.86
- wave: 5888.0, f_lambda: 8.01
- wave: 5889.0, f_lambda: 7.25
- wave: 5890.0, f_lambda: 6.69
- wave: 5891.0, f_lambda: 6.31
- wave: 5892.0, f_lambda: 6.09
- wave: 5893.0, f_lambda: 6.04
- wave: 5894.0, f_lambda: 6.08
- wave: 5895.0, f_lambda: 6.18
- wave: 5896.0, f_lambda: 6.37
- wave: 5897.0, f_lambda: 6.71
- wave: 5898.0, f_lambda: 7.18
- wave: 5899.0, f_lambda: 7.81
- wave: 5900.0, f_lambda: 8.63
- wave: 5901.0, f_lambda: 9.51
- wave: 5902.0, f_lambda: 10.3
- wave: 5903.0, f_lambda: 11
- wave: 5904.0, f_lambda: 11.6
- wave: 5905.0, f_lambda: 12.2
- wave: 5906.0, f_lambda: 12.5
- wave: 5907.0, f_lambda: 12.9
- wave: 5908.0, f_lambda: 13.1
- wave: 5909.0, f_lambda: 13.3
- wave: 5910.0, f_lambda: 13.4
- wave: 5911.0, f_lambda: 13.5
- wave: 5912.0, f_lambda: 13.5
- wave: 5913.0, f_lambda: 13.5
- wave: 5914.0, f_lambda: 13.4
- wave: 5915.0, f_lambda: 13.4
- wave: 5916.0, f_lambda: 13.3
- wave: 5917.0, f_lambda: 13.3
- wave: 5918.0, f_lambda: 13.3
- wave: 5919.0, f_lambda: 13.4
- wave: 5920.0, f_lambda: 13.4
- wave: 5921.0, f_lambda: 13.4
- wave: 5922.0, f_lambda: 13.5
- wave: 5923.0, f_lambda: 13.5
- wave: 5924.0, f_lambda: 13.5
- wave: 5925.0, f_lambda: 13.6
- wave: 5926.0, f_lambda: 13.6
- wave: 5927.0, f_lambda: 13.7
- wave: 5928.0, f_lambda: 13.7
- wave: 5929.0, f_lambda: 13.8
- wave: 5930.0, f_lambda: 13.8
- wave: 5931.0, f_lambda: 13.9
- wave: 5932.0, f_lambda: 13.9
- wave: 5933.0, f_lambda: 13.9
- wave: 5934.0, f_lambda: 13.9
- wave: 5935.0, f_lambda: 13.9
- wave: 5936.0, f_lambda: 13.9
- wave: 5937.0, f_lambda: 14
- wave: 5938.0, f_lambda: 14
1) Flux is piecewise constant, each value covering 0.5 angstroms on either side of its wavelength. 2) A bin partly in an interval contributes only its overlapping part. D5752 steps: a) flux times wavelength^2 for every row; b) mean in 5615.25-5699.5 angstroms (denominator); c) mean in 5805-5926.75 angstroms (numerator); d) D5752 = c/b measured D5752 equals 1.06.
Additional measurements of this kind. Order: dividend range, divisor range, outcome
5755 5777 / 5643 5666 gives 1.17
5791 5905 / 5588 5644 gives 1.16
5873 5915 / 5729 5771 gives 0.74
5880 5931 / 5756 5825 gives 0.75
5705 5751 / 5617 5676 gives 1.14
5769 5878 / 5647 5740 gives 1.12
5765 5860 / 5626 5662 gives 1.21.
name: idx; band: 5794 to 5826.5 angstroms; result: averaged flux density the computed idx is 16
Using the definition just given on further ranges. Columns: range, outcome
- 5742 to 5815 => 15.5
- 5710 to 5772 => 14.9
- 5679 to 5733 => 14.4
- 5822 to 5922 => 13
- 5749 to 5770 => 15.1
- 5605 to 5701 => 13.6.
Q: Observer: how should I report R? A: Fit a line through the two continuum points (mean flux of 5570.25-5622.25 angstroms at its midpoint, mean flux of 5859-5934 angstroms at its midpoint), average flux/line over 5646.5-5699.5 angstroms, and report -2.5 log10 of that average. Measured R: -0.12 mag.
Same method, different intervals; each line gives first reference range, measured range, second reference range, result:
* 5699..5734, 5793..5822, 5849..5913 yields -0.22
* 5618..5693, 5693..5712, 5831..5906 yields -0.08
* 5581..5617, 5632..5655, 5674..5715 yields -0.03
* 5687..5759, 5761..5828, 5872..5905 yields -0.22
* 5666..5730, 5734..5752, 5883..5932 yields -0.13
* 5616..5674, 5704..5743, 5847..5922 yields -0.13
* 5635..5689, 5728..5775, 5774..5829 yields -0.01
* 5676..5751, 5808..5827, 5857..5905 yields -0.25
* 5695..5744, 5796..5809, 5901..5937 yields -0.17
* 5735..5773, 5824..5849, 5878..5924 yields -0.22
